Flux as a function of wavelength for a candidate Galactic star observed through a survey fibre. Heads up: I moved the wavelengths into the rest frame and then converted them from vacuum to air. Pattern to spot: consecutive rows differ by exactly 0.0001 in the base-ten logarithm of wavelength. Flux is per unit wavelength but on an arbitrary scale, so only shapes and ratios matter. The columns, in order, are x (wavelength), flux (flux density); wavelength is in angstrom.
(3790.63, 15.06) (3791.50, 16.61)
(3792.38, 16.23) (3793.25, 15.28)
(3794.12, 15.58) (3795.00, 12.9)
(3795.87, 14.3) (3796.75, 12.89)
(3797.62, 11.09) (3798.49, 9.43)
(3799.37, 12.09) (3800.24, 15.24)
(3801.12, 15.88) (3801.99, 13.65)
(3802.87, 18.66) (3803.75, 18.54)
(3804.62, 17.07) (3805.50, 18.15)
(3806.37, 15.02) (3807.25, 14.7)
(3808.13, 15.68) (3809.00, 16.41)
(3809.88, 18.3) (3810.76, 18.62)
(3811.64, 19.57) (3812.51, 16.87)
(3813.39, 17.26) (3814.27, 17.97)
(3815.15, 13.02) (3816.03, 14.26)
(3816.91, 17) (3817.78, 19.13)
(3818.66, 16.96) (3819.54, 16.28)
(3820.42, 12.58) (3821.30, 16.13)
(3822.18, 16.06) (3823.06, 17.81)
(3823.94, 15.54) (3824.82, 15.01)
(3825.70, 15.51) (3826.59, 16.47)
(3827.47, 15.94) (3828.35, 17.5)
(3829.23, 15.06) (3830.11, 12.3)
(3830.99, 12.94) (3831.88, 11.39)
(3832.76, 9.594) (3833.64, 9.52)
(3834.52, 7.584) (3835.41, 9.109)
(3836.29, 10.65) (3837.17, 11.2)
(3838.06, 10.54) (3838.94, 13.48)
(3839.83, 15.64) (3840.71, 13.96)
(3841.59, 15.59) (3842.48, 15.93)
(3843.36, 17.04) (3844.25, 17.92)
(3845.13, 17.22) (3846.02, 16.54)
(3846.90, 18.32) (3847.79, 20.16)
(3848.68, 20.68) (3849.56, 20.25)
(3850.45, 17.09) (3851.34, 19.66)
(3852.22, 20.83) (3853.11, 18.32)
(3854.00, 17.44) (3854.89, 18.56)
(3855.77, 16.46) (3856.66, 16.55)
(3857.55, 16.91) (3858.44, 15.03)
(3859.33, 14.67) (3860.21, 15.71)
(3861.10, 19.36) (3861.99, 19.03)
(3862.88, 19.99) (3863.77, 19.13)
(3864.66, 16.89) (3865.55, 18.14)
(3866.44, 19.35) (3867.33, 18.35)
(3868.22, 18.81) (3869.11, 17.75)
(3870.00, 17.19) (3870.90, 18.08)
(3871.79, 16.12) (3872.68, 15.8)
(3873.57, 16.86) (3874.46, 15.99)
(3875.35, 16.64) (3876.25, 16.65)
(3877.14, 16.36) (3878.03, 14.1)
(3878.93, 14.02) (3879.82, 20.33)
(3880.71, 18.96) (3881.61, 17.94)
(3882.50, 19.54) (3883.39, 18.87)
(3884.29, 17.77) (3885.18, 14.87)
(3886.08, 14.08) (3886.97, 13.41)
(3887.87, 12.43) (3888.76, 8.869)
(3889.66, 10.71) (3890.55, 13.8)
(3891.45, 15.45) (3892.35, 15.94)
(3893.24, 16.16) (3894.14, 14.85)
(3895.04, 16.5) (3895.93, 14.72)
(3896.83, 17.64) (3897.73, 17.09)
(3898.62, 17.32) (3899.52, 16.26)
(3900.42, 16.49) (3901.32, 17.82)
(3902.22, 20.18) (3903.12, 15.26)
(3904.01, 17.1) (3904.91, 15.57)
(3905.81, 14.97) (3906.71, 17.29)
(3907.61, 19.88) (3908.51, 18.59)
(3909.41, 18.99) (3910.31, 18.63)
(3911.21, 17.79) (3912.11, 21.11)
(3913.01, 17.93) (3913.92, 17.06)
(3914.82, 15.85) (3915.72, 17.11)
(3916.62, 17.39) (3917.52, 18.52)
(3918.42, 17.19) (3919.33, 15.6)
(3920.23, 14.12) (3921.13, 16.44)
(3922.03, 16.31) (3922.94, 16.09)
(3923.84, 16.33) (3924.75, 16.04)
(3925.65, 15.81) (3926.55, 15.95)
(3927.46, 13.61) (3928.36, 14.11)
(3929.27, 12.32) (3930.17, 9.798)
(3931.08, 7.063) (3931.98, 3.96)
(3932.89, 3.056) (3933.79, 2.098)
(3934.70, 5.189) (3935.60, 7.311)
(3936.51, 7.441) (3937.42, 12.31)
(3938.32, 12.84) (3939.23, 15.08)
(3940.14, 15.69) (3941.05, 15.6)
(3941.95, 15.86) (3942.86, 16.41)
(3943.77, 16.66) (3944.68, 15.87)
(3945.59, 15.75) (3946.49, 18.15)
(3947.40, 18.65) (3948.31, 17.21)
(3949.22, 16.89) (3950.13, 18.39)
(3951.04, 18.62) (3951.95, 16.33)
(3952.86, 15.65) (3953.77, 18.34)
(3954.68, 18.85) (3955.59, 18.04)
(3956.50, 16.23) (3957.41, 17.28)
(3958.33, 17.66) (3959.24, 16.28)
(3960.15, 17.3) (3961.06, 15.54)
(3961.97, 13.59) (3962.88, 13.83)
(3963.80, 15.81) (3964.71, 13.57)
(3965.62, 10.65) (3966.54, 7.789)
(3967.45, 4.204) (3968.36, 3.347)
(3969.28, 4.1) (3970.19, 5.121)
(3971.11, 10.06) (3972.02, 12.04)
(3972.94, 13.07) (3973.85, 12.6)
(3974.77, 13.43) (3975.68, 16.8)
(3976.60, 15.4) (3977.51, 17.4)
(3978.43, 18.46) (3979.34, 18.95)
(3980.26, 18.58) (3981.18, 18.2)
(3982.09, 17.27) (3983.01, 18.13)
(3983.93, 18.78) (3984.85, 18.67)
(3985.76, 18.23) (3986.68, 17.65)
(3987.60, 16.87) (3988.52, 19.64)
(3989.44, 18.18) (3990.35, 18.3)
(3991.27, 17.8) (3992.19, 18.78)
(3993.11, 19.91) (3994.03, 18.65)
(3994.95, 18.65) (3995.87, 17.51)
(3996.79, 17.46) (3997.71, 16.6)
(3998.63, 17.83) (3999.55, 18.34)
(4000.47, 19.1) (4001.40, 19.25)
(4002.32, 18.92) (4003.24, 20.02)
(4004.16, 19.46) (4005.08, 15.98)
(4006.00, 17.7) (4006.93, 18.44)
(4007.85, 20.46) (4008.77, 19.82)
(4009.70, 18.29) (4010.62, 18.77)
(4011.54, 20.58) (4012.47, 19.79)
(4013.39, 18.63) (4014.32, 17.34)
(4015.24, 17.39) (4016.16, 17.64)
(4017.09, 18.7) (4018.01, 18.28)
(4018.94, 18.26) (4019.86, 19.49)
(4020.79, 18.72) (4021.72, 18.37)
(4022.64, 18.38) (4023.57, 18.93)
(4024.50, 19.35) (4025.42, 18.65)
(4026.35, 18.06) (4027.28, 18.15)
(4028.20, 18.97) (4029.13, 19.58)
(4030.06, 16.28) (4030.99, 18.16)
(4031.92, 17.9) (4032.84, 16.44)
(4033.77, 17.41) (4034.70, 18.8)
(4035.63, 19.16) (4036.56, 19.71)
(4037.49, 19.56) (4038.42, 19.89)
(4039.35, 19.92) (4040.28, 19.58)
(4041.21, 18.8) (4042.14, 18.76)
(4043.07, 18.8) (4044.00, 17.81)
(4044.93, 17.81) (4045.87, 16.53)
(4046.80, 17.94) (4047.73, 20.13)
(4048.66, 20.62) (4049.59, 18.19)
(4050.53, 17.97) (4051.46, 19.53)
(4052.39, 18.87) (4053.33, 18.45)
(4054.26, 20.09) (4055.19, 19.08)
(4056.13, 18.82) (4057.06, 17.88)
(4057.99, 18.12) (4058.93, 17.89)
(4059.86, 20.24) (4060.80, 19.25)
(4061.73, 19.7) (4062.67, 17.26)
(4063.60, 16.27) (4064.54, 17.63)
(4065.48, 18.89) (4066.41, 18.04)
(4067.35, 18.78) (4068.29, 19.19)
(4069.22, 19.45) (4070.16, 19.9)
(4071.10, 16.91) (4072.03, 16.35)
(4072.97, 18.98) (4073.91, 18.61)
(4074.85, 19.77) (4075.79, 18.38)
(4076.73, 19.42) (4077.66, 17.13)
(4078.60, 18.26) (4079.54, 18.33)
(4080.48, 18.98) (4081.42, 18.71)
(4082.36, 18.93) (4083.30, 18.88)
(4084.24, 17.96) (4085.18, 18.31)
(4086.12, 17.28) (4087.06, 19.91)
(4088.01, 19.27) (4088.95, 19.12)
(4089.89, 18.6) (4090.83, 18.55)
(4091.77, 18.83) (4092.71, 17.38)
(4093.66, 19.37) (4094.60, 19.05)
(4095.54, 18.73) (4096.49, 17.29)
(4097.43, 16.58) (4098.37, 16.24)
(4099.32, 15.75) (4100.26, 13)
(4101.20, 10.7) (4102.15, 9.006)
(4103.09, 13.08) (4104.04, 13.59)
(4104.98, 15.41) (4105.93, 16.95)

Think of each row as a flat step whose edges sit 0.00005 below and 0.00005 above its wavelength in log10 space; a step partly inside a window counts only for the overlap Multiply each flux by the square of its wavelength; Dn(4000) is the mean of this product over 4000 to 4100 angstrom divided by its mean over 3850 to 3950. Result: 1.26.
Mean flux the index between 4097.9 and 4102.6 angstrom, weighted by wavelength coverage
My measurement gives 13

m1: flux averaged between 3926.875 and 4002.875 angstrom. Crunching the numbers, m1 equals 14.9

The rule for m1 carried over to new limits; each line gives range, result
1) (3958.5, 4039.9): 17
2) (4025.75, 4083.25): 18.6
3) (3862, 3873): 18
